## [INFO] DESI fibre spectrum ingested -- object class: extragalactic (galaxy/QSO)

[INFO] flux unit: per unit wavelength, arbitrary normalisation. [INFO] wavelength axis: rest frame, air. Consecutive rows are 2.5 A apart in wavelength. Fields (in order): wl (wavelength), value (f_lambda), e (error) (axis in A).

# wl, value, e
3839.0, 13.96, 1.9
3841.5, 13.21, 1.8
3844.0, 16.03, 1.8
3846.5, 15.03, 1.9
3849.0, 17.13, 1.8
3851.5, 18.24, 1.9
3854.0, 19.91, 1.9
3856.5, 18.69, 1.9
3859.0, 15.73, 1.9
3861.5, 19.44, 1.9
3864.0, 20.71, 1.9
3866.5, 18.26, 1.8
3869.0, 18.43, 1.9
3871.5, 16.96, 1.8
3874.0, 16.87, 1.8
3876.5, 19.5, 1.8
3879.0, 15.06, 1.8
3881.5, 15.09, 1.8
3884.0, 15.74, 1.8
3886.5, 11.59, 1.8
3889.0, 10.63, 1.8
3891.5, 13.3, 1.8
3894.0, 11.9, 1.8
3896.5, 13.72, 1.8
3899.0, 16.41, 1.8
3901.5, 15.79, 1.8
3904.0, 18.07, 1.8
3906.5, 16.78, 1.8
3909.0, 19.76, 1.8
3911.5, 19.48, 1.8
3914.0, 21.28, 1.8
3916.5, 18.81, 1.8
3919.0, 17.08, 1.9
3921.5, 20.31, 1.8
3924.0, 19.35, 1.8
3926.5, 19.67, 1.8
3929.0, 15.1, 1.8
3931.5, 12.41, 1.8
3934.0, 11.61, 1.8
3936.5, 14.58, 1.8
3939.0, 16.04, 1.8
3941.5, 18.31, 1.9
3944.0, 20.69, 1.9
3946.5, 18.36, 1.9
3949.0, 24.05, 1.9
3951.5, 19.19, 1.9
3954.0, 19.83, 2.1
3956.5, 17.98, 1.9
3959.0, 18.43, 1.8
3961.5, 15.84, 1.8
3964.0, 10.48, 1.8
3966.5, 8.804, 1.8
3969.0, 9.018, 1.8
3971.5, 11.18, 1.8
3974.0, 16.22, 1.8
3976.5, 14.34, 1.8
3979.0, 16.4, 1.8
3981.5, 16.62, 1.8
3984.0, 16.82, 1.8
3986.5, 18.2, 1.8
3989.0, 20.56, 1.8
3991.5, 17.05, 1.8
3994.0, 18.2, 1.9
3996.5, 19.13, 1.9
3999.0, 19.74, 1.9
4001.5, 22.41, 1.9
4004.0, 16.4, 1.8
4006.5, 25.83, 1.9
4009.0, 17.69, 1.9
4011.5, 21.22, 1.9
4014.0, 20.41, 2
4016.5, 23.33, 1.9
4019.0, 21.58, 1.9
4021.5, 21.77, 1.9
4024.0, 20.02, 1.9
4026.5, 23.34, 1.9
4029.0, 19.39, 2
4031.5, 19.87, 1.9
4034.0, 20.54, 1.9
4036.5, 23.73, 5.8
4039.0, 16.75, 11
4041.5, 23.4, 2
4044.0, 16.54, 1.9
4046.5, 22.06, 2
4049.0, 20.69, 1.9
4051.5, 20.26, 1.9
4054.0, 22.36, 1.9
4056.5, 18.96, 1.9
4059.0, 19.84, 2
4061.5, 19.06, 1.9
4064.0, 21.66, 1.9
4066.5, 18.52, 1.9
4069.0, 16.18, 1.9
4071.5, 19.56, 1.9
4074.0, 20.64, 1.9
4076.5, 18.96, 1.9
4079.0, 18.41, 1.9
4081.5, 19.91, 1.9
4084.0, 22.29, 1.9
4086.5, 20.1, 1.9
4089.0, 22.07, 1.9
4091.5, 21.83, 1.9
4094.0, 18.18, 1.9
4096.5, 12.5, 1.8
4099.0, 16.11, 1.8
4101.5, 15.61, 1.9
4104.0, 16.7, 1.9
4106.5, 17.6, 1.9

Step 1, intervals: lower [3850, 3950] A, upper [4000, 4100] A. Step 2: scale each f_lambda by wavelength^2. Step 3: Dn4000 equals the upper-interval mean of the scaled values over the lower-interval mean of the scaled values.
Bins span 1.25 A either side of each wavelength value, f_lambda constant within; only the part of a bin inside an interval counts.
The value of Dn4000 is 1.27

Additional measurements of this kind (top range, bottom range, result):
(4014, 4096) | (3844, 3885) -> 1.28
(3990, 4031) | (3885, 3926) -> 1.30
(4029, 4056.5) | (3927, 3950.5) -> 1.28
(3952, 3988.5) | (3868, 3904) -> 1.05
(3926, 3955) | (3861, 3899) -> 1.14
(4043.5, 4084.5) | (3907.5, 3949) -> 1.18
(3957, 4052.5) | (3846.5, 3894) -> 1.20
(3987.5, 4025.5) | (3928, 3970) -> 1.31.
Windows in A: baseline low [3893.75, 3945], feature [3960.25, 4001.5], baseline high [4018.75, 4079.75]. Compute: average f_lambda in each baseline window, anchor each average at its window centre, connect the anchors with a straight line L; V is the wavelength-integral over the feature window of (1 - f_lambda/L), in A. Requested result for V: 6.3 A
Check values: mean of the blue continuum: 17.1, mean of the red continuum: 20.2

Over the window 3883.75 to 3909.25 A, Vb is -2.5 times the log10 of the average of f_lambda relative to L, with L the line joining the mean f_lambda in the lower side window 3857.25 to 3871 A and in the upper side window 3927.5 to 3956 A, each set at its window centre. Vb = 0.22 mag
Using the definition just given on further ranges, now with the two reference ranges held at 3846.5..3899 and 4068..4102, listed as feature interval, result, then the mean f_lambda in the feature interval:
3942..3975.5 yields 0.07 mag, 16.2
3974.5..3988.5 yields 0.06 mag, 16.7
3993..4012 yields -0.13 mag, 20.1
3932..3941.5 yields 0.18 mag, 14.5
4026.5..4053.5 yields -0.12 mag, 20.5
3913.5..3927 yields -0.15 mag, 19.3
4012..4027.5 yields -0.20 mag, 21.7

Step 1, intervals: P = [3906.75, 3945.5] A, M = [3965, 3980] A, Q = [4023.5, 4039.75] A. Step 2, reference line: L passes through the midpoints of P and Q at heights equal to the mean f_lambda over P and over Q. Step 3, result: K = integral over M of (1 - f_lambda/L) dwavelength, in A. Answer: 5.1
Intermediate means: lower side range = 17.6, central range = 12.6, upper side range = 20.7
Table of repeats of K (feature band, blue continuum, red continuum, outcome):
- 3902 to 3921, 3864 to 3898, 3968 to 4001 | -3.6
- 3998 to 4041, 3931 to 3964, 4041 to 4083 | -4.6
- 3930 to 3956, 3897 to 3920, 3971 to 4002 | 0.4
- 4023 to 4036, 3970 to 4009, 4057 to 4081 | -1.6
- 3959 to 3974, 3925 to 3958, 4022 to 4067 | 5.0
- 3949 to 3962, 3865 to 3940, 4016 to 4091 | -0.9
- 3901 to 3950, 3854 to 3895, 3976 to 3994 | -3.3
